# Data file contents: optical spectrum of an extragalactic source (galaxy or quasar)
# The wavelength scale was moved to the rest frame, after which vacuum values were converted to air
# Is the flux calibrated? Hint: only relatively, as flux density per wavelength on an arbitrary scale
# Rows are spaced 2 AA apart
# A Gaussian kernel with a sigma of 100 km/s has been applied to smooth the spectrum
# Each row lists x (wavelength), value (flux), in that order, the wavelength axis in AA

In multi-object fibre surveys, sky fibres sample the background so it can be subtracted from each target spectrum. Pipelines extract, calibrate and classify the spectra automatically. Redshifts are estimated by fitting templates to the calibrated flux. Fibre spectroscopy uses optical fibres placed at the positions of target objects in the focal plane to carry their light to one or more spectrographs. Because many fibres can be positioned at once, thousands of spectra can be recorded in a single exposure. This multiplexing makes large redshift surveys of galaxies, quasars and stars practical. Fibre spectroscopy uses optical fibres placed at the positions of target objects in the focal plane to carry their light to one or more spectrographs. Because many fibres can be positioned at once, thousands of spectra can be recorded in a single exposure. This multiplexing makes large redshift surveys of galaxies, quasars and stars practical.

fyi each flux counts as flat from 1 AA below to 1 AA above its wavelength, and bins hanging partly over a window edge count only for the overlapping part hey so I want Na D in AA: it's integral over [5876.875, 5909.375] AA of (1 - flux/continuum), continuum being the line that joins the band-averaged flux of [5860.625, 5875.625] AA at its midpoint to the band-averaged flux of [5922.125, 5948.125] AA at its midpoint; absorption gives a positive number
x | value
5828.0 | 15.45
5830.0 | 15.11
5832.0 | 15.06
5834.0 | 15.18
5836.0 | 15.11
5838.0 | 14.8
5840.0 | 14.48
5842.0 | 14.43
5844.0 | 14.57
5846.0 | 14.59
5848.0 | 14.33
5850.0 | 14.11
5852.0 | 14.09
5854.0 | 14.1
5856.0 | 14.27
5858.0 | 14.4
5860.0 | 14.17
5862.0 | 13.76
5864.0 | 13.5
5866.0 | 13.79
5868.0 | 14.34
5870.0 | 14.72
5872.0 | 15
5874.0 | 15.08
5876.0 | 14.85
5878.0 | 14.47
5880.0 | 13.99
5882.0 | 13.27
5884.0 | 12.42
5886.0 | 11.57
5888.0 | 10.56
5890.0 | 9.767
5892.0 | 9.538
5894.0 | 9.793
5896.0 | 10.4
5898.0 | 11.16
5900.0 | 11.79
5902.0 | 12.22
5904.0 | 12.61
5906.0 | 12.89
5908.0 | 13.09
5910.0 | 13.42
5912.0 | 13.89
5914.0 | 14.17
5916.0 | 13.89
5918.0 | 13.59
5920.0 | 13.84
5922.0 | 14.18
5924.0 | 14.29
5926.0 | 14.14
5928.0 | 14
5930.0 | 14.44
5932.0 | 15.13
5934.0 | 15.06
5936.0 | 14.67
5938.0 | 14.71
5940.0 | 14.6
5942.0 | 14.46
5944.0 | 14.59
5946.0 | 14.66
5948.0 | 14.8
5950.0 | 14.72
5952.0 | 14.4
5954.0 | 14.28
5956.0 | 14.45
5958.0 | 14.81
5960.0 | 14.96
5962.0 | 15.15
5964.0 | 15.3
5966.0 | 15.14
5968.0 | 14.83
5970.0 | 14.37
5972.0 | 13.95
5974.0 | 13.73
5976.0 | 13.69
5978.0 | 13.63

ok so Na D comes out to 5.7 AA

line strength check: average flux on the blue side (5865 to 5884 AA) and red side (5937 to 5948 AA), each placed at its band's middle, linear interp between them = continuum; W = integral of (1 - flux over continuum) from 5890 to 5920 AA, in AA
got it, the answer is 4.48 AA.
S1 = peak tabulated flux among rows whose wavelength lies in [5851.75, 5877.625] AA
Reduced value 15.08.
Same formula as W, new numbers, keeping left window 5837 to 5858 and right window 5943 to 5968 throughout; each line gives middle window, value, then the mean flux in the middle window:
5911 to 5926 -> 0.7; 14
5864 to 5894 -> 3.1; 13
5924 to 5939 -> 0.1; 14.6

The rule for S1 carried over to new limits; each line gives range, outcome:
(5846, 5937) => 15.13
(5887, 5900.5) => 11.79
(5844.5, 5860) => 14.59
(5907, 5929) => 14.29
